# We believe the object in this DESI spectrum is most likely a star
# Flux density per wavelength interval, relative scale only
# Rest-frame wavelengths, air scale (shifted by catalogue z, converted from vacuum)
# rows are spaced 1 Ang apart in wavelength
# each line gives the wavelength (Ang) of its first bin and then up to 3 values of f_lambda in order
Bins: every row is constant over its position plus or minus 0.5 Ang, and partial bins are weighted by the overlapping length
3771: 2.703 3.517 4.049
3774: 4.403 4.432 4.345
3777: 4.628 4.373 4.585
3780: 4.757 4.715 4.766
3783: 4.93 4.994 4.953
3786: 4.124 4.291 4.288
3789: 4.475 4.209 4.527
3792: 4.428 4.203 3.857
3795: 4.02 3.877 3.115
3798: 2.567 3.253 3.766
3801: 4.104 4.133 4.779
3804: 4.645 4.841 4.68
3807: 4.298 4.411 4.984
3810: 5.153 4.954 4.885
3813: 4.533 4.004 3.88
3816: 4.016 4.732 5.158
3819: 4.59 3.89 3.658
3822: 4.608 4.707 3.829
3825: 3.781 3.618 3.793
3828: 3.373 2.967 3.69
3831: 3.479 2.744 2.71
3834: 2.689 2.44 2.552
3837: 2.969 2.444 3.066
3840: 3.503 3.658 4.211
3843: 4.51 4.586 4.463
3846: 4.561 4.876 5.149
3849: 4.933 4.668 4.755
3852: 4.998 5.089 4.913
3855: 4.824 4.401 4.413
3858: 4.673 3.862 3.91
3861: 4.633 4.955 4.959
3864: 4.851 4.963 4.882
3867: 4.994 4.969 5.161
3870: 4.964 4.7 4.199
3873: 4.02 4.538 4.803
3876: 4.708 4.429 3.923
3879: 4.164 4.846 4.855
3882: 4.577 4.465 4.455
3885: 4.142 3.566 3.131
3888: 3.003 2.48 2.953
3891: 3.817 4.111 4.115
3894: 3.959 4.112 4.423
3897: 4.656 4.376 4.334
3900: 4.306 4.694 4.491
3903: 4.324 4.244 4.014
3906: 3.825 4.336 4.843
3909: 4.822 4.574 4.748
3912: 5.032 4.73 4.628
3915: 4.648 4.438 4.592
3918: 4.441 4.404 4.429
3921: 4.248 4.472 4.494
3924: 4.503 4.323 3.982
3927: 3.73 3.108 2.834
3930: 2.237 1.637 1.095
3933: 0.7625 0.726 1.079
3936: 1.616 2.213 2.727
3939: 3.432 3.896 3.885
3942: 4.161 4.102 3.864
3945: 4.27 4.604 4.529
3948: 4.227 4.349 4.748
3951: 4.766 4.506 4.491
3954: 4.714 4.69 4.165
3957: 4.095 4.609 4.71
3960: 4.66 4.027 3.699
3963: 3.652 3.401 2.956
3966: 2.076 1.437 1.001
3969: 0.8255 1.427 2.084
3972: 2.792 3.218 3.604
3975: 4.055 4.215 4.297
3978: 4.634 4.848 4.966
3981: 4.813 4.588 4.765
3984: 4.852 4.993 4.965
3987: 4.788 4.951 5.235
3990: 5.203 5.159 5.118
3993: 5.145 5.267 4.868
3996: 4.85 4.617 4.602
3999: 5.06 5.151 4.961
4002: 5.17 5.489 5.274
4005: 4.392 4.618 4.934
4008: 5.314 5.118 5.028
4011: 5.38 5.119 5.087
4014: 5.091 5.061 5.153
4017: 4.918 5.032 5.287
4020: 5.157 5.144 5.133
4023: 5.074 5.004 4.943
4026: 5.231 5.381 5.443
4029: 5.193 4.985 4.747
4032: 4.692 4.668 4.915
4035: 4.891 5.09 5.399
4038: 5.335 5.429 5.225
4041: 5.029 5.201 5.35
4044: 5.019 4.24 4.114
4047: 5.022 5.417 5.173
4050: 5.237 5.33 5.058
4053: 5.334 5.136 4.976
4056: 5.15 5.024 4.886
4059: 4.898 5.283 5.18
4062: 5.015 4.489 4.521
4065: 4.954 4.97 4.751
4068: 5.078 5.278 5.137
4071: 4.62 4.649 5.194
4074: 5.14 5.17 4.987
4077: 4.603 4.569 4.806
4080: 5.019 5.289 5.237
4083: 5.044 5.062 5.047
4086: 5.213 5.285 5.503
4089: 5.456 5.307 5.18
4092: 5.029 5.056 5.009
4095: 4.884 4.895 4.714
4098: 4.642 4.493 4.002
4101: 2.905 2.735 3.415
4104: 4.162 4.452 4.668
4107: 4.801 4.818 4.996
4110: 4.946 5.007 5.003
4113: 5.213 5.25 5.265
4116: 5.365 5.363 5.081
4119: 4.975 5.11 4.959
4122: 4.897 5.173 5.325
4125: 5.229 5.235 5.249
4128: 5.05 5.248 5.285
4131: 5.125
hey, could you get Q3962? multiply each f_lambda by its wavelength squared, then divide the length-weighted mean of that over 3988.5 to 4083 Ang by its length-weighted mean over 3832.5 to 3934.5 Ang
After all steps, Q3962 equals 1.32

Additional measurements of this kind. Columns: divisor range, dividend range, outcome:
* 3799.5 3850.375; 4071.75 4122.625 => 1.38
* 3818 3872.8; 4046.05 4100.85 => 1.34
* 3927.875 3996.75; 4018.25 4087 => 1.40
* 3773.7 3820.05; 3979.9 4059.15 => 1.29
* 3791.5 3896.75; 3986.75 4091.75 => 1.34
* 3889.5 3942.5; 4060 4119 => 1.40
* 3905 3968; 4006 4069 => 1.41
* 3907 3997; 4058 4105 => 1.31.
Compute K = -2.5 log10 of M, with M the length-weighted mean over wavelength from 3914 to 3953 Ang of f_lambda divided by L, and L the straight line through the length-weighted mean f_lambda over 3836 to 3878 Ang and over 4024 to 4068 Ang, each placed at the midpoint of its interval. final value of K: 0.29 mag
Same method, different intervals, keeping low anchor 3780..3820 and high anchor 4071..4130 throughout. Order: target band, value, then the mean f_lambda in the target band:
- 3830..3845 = 0.32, 3.31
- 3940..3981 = 0.22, 3.8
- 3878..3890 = 0.15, 3.93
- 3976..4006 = -0.05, 4.91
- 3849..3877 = -0.05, 4.7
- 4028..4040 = -0.06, 5.06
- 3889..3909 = 0.09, 4.18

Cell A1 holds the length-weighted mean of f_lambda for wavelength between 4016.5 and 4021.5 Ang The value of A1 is 5.11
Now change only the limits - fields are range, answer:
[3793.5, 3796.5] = 3.92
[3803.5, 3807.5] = 4.62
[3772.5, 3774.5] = 4.23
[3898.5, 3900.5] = 4.32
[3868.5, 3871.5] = 4.94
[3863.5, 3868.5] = 4.93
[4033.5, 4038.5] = 5.13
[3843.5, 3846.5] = 4.54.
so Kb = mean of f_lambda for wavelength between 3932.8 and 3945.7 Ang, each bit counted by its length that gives 2.9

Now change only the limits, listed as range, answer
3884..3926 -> 4.24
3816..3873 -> 4.19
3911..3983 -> 3.67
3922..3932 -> 3.36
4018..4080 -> 5.02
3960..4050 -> 4.61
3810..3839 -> 3.75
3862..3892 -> 4.33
